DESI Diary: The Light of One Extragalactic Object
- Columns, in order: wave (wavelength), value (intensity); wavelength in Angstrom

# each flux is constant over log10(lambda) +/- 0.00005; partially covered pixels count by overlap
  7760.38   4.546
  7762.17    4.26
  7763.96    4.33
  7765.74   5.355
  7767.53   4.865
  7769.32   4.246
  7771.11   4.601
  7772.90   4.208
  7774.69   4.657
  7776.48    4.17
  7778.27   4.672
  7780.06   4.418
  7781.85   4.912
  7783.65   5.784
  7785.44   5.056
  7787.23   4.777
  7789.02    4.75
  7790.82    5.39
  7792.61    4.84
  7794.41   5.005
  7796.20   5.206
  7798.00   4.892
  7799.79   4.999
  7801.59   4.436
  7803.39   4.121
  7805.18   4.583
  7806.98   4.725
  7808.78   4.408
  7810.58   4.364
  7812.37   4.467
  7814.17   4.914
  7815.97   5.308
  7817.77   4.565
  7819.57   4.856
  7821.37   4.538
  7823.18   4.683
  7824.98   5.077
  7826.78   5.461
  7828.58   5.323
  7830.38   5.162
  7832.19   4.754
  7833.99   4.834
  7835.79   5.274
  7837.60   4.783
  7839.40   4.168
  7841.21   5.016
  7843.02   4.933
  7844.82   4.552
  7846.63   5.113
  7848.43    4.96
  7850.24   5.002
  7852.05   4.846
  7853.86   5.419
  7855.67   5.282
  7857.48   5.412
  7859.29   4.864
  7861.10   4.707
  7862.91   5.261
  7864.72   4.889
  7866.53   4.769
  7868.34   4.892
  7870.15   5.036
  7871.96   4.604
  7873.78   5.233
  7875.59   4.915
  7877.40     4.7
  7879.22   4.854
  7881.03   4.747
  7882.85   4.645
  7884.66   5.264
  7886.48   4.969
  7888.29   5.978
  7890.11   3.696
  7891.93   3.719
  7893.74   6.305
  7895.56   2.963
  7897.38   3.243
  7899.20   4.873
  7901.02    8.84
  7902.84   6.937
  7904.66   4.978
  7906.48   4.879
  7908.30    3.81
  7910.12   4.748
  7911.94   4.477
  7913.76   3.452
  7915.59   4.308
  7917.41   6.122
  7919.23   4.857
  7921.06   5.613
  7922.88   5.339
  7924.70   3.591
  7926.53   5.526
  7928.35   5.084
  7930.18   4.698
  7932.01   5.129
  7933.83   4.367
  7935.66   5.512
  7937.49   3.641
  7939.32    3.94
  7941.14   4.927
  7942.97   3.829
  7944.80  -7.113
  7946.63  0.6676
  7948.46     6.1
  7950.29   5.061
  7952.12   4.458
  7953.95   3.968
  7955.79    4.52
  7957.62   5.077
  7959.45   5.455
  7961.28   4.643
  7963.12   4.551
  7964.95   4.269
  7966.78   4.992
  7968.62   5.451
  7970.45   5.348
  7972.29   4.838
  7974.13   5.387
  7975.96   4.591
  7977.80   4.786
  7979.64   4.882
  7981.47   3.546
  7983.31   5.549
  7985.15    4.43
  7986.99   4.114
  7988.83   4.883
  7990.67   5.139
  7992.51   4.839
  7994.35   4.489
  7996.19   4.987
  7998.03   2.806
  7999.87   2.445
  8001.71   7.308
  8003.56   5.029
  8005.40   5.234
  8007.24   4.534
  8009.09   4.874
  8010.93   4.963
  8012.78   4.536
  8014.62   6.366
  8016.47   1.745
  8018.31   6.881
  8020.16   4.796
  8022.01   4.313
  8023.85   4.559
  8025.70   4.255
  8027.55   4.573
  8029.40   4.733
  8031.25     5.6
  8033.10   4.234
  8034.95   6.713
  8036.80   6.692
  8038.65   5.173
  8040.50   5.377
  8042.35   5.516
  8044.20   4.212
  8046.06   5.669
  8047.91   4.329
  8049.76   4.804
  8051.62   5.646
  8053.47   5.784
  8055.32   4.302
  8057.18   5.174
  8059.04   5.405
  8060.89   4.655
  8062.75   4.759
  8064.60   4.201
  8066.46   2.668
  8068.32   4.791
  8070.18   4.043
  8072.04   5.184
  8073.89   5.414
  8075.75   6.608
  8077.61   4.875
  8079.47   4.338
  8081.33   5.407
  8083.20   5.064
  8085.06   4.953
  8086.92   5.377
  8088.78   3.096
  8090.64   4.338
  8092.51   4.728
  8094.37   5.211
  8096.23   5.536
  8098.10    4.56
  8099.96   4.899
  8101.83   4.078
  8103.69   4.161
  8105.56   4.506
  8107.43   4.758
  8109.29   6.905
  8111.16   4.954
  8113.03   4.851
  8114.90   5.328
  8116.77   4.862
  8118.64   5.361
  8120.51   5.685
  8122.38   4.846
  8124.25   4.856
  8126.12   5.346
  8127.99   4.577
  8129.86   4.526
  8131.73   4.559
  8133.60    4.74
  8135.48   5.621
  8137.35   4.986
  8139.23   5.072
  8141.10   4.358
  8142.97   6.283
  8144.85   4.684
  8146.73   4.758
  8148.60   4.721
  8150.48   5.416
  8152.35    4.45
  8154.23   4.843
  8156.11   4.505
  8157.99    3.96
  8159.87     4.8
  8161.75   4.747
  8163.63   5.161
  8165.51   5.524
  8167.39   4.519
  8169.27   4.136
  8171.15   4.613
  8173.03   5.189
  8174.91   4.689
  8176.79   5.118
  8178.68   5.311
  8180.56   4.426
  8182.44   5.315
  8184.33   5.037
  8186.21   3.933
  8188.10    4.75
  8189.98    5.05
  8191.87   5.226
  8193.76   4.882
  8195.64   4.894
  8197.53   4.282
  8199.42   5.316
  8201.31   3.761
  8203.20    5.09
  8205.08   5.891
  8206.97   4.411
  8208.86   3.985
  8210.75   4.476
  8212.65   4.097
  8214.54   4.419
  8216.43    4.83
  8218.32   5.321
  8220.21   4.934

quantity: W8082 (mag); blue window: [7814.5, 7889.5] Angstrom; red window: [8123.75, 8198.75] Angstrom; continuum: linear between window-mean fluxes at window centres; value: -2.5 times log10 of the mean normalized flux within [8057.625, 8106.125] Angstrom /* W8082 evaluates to 0.03 mag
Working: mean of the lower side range 4.96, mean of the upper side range 4.85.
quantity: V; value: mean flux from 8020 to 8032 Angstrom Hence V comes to 4.67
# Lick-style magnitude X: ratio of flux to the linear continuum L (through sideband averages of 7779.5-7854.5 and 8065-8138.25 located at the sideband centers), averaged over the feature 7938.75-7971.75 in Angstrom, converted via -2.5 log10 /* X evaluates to 0.24 mag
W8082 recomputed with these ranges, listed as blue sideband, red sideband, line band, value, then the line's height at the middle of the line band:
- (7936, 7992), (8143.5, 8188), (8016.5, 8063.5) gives -0.14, 4.43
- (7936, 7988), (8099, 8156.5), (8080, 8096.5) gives -0.01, 4.77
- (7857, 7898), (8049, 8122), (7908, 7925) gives 0.02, 4.8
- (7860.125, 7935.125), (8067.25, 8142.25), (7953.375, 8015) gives 0.03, 4.92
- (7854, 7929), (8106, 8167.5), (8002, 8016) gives -0.02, 4.96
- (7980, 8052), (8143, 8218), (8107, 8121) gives -0.12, 4.81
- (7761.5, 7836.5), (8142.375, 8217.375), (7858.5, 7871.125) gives -0.03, 4.79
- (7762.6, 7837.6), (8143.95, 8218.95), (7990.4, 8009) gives 0.02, 4.78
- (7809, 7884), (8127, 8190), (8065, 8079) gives 0.02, 4.85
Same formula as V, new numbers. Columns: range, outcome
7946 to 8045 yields 4.8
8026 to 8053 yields 5.22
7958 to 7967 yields 4.79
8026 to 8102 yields 4.95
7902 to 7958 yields 4.26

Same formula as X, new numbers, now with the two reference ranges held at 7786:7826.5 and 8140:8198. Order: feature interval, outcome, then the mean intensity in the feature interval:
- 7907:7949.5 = 0.19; 4.04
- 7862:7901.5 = -0.02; 4.88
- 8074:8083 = -0.10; 5.29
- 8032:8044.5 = -0.14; 5.48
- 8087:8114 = 0.01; 4.78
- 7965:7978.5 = -0.05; 5.01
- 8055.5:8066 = 0.03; 4.7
